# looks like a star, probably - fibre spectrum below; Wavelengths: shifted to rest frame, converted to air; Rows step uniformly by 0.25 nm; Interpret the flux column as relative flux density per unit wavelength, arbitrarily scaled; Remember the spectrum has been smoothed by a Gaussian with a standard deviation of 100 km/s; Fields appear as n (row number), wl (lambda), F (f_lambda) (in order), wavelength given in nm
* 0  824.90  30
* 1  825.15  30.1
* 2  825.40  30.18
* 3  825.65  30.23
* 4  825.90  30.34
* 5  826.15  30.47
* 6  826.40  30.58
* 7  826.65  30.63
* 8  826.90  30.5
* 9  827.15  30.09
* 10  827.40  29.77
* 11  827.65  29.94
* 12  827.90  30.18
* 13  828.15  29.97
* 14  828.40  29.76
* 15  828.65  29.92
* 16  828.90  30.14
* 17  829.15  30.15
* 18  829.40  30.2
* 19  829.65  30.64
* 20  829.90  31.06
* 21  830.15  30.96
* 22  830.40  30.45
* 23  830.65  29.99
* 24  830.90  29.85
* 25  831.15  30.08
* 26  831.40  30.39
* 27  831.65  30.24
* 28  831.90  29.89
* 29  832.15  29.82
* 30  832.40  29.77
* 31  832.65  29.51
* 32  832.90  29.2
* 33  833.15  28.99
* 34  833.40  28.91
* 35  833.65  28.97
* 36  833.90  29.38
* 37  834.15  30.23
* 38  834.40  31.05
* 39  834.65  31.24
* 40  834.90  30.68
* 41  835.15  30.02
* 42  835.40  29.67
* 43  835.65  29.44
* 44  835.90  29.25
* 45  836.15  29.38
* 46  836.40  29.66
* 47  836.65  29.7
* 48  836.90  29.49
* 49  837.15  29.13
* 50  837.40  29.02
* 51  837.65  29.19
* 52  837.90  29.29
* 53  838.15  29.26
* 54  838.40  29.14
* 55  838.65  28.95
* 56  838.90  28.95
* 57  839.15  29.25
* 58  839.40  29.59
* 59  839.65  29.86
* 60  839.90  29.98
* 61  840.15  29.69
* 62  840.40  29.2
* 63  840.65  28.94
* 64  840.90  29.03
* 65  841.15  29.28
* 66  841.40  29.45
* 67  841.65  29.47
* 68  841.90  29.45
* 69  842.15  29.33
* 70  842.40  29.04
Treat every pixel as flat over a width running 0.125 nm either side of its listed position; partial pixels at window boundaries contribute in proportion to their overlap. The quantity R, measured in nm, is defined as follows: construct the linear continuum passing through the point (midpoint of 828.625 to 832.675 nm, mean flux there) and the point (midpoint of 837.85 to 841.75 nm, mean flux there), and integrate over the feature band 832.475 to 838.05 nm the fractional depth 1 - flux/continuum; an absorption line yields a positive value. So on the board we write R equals 0.029 nm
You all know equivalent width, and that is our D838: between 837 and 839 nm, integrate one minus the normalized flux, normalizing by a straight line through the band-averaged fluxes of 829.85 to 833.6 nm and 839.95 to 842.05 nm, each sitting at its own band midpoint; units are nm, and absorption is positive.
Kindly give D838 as 0.03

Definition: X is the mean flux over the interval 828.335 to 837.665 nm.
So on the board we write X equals 29.9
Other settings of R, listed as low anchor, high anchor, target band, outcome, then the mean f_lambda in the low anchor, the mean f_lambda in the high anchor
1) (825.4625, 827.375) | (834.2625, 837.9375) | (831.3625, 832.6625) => 0.003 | 30.4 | 29.8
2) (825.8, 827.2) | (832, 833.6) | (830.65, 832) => -0.021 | 30.5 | 29.4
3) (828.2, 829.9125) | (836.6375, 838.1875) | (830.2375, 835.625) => -0.027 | 30.2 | 29.3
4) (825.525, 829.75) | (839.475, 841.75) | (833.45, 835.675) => -0.020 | 30.2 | 29.4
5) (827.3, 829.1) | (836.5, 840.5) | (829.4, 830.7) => -0.033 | 30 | 29.4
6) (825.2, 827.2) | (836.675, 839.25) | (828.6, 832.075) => -0.038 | 30.4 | 29.2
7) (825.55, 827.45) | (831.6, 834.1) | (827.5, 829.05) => 0.006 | 30.3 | 29.5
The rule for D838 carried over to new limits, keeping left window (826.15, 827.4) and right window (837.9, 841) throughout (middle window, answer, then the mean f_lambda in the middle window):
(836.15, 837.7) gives 0.01 nm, 29.4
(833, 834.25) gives 0.02 nm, 29.3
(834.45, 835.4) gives -0.03 nm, 30.6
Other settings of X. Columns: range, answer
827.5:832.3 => 30.2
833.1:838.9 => 29.6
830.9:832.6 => 30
